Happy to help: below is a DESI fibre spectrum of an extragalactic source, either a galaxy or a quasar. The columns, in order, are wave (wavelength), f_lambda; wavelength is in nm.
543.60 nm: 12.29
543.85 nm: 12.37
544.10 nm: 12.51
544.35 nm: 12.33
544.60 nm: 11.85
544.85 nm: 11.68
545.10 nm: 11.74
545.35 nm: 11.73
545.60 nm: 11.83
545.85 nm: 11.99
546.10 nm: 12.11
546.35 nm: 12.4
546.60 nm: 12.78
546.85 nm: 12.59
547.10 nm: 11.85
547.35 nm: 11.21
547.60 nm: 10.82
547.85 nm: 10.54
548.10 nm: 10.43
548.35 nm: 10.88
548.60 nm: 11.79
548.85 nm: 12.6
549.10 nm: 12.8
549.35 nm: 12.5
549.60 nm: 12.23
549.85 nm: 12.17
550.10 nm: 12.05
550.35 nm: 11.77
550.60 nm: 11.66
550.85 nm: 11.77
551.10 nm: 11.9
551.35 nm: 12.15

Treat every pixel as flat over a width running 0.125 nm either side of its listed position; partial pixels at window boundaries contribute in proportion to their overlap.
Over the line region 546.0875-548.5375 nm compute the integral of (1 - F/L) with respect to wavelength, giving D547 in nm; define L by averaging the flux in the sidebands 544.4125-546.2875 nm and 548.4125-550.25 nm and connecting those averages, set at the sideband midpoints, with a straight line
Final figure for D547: 0.11 nm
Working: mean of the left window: 11.9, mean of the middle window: 11.5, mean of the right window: 12.2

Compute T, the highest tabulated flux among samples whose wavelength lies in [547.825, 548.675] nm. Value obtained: 11.79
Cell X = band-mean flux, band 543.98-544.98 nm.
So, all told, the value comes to 12.1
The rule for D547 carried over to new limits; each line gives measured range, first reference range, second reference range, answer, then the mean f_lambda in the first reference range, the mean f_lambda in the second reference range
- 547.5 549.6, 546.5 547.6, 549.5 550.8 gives 0.063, 11.9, 12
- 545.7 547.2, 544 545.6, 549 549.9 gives -0.020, 12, 12.4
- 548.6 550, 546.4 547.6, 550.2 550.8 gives -0.067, 12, 11.7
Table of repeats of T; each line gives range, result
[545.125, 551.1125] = 12.8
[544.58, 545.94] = 11.99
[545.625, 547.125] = 12.78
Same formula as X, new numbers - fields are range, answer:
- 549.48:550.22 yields 12.2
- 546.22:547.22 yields 12.4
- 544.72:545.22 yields 11.7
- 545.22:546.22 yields 11.9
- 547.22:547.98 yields 10.9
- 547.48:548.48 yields 10.7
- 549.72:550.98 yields 11.9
